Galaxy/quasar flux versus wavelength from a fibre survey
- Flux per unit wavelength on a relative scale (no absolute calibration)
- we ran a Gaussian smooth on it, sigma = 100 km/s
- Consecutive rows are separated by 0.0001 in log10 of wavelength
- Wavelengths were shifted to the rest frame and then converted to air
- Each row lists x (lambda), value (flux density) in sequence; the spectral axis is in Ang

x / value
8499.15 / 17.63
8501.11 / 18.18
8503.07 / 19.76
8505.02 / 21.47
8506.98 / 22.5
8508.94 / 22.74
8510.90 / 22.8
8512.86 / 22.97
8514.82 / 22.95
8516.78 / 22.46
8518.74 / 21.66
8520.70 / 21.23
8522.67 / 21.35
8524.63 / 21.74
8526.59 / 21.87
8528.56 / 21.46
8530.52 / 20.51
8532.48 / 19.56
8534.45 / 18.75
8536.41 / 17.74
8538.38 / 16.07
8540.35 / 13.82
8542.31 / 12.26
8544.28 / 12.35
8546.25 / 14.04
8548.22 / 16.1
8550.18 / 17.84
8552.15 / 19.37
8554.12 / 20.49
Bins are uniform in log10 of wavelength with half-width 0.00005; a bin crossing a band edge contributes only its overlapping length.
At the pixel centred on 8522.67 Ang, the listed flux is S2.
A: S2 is 21.35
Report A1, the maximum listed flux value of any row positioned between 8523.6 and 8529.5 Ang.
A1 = 21.87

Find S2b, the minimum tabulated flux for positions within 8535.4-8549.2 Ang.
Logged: 12.26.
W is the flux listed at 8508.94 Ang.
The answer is 22.74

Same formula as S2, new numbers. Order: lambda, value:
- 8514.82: 22.95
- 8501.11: 18.18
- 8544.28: 12.35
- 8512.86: 22.97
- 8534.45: 18.75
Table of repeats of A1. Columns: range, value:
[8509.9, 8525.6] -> 22.97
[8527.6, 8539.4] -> 21.46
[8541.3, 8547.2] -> 14.04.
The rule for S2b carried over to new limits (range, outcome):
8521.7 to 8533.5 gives 19.56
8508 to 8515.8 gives 22.74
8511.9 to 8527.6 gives 21.23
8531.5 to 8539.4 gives 16.07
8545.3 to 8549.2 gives 14.04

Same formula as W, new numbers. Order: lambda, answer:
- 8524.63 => 21.74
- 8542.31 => 12.26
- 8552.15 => 19.37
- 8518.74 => 21.66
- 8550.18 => 17.84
